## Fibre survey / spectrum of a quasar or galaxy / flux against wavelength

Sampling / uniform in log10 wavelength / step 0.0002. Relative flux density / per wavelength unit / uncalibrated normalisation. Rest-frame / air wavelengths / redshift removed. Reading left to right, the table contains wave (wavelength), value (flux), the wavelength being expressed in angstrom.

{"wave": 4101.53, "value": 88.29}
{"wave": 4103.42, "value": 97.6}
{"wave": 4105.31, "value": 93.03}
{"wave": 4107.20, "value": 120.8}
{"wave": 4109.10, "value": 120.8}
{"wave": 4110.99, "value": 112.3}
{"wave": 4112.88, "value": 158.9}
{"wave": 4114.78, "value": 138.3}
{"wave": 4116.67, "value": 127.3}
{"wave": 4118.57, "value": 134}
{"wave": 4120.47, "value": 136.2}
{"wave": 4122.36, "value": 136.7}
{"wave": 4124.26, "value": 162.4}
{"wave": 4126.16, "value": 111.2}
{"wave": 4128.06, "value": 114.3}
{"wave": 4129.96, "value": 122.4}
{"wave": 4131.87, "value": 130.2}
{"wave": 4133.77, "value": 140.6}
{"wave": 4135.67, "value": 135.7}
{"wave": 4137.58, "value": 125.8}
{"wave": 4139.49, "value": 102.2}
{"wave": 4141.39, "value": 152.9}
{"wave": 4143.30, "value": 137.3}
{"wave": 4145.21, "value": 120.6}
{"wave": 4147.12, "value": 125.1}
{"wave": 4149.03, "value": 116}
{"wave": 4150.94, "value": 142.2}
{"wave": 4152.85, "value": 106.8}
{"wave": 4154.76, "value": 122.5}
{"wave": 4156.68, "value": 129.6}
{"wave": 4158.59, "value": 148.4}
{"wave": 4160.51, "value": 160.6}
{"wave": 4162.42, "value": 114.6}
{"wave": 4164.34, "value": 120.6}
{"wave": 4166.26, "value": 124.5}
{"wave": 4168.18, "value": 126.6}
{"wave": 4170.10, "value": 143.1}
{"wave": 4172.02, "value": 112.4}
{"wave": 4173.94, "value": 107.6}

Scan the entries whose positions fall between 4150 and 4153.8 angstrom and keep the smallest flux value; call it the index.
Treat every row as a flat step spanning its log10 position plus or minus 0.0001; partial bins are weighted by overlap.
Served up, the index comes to 106.8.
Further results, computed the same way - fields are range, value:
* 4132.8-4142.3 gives 102.2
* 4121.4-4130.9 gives 111.2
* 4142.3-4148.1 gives 120.6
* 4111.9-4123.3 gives 127.3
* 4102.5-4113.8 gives 93.03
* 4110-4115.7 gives 112.3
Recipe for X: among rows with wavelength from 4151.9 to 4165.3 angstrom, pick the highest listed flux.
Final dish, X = 160.6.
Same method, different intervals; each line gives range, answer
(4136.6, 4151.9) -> 152.9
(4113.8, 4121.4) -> 138.3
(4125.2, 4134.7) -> 140.6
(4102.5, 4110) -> 120.8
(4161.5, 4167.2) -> 124.5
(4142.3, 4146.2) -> 137.3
